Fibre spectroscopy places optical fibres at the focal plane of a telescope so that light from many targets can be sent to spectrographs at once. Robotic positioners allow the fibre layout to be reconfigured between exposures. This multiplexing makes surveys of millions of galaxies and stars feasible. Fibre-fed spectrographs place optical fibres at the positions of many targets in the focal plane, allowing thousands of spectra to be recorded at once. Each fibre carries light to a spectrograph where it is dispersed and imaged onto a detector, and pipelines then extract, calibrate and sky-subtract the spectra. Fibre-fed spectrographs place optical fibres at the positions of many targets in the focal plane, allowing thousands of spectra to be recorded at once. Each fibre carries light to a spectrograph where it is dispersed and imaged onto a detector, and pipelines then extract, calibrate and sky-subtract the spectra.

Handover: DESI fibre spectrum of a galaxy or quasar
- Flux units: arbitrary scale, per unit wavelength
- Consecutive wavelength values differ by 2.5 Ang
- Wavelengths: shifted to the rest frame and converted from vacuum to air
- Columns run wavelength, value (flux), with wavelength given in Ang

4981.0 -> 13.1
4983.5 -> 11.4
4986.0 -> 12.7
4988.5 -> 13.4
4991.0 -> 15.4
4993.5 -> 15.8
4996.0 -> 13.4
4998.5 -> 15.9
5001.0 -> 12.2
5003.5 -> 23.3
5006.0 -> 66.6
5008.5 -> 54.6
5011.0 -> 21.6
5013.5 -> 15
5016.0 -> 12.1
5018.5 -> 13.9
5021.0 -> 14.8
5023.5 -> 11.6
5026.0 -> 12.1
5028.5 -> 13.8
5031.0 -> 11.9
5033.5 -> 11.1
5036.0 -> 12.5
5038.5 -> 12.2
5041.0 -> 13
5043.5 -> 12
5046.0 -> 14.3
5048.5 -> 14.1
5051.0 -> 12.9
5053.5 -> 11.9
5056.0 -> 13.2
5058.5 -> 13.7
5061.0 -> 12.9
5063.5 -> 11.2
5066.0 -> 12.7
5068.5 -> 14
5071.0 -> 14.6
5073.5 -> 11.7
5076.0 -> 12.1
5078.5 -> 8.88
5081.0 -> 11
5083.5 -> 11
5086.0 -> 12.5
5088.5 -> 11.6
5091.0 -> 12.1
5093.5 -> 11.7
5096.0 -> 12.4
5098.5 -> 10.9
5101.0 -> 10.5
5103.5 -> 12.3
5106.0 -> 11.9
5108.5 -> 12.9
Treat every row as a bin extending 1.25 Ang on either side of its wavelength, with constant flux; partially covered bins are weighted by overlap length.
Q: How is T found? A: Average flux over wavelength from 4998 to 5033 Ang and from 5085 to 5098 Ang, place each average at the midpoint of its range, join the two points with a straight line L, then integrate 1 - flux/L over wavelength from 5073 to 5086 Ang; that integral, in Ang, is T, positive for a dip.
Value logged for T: 2.3 Ang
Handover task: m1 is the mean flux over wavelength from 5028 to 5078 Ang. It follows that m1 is 12.7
